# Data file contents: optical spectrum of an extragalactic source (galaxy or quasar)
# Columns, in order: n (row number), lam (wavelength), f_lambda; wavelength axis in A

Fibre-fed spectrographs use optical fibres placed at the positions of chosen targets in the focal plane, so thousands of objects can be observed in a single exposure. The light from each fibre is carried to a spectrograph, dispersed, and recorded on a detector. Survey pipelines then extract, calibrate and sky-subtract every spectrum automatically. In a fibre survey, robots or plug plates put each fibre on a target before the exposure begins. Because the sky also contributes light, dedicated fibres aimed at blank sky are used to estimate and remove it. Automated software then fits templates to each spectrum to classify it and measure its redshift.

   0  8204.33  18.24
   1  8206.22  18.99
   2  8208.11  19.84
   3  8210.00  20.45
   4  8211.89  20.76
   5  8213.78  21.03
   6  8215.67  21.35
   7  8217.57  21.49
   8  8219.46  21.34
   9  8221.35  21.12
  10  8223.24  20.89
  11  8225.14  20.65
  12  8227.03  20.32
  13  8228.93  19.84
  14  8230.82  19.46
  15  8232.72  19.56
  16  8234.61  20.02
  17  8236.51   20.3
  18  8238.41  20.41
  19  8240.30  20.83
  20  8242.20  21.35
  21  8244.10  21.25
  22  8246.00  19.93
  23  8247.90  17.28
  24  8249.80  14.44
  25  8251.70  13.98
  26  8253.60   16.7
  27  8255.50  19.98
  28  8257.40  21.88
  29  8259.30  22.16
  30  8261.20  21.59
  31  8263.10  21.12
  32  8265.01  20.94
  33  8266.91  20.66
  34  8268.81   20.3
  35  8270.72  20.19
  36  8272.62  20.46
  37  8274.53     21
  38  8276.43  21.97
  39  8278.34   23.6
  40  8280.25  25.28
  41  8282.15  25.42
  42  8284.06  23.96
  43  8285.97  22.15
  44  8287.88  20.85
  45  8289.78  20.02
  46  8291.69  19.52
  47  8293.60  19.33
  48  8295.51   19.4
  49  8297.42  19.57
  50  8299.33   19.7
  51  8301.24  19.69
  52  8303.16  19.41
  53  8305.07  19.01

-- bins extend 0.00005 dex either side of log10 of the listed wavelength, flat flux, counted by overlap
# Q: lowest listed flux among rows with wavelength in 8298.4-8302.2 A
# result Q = 19.69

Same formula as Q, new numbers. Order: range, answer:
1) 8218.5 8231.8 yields 19.46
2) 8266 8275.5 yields 20.19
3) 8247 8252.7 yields 13.98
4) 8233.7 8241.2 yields 20.02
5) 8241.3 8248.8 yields 17.28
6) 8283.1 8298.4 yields 19.33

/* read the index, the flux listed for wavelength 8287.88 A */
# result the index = 20.85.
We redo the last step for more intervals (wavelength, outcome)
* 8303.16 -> 19.41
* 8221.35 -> 21.12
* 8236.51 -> 20.3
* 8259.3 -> 22.16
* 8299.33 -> 19.7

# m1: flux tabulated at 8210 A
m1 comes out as 20.45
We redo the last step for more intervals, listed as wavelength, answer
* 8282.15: 25.42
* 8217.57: 21.49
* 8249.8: 14.44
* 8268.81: 20.3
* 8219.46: 21.34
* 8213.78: 21.03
